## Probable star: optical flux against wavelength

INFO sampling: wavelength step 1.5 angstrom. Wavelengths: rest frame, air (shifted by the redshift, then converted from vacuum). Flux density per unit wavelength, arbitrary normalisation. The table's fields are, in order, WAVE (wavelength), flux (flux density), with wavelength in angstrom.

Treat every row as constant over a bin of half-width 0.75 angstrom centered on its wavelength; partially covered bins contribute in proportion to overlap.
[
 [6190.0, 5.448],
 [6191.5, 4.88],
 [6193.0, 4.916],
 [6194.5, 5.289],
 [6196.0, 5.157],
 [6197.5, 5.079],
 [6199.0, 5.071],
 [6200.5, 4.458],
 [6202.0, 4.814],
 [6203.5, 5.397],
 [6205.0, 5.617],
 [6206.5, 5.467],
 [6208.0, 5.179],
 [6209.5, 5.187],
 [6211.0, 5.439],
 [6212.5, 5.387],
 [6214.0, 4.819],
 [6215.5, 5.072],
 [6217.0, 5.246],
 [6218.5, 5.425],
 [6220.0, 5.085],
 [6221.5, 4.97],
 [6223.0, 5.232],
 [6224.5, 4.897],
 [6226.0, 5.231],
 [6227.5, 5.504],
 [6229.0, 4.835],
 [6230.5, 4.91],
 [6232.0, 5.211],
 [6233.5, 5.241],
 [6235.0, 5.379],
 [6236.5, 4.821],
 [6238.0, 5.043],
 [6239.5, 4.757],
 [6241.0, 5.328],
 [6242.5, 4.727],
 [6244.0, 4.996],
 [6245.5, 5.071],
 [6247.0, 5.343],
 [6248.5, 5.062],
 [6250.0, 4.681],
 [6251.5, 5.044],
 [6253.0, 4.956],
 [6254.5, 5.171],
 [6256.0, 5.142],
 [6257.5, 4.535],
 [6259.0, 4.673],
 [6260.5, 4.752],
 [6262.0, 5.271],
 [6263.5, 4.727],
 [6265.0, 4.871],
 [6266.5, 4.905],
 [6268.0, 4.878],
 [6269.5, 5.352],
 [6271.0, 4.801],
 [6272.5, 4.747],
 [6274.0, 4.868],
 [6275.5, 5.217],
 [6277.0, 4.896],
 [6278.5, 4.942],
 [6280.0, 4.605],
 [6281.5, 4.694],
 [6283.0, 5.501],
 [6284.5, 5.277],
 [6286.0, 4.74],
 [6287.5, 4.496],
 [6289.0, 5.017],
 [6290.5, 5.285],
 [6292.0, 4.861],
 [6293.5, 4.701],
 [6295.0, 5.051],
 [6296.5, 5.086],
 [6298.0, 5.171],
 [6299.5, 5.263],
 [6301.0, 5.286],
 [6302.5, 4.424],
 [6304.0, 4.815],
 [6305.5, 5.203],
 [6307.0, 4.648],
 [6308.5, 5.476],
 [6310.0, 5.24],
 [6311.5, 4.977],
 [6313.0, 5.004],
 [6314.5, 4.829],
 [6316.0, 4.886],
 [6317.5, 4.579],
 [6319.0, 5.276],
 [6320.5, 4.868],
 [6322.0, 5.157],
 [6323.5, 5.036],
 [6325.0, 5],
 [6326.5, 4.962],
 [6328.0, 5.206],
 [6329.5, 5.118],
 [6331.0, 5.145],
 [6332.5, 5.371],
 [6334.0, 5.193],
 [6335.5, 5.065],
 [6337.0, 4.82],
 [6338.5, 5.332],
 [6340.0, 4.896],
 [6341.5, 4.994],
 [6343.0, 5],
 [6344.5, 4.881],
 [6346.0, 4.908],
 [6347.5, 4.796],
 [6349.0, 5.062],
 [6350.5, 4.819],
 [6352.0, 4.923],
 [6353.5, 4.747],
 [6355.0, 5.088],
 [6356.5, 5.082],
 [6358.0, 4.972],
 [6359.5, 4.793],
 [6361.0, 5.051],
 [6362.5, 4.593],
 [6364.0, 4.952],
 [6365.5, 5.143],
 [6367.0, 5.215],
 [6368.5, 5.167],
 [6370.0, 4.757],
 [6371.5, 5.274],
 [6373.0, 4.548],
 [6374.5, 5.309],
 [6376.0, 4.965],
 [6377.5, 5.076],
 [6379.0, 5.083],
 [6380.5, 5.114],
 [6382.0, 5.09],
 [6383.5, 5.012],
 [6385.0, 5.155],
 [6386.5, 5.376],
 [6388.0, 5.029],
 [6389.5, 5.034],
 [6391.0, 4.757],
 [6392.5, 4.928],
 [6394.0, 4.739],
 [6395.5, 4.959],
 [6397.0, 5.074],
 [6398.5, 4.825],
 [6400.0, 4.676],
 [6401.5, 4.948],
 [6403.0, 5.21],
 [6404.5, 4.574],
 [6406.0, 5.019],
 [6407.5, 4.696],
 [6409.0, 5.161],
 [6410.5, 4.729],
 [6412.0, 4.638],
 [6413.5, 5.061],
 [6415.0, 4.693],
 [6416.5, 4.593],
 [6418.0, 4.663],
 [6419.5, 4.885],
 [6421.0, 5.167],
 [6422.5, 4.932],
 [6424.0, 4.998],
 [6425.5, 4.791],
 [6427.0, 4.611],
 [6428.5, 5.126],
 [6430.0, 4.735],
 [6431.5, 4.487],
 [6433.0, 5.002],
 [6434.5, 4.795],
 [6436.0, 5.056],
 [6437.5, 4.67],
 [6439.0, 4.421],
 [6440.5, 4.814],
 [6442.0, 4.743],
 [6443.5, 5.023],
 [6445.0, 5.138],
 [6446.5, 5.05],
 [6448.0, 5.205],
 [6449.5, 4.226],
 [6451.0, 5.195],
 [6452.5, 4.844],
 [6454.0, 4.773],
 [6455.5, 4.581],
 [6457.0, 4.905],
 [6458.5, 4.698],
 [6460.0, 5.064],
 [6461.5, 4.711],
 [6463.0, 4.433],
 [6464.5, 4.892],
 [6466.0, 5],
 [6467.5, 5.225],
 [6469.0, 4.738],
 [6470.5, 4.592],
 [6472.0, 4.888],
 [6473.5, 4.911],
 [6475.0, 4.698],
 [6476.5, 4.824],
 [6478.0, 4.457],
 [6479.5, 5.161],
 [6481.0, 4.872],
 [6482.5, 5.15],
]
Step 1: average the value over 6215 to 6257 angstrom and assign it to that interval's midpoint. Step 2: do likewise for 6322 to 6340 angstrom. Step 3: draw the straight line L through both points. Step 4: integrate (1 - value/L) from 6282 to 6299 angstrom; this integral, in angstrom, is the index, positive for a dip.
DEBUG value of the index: 0.27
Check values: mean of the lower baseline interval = 5.08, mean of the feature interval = 5.02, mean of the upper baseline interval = 5.11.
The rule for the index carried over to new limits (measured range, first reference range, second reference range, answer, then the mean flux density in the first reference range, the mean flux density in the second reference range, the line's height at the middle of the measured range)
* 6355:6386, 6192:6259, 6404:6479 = -0.70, 5.09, 4.82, 4.91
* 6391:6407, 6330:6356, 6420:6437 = 0.12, 5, 4.88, 4.92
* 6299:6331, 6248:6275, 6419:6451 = -0.76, 4.91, 4.86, 4.9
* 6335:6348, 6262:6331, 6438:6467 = -0.08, 4.98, 4.83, 4.94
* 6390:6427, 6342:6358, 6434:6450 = 0.12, 4.93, 4.84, 4.87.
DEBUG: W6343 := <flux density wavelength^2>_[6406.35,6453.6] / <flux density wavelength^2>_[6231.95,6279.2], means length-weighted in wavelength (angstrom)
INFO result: 1.0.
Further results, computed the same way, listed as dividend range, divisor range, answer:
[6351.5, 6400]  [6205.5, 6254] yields 1.02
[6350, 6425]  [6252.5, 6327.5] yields 1.03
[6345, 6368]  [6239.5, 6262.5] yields 1.03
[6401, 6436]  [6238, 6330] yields 1.02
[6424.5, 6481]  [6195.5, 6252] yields 1.02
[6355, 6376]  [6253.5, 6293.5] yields 1.04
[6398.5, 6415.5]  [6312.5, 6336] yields 0.99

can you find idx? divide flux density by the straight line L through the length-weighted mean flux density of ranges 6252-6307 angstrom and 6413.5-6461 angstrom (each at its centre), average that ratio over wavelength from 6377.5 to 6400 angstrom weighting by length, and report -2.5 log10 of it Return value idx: -0.03 mag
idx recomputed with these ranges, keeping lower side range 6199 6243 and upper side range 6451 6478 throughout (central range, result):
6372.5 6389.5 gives -0.03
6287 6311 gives 0.00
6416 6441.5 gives 0.01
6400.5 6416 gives 0.00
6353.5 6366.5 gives 0.00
